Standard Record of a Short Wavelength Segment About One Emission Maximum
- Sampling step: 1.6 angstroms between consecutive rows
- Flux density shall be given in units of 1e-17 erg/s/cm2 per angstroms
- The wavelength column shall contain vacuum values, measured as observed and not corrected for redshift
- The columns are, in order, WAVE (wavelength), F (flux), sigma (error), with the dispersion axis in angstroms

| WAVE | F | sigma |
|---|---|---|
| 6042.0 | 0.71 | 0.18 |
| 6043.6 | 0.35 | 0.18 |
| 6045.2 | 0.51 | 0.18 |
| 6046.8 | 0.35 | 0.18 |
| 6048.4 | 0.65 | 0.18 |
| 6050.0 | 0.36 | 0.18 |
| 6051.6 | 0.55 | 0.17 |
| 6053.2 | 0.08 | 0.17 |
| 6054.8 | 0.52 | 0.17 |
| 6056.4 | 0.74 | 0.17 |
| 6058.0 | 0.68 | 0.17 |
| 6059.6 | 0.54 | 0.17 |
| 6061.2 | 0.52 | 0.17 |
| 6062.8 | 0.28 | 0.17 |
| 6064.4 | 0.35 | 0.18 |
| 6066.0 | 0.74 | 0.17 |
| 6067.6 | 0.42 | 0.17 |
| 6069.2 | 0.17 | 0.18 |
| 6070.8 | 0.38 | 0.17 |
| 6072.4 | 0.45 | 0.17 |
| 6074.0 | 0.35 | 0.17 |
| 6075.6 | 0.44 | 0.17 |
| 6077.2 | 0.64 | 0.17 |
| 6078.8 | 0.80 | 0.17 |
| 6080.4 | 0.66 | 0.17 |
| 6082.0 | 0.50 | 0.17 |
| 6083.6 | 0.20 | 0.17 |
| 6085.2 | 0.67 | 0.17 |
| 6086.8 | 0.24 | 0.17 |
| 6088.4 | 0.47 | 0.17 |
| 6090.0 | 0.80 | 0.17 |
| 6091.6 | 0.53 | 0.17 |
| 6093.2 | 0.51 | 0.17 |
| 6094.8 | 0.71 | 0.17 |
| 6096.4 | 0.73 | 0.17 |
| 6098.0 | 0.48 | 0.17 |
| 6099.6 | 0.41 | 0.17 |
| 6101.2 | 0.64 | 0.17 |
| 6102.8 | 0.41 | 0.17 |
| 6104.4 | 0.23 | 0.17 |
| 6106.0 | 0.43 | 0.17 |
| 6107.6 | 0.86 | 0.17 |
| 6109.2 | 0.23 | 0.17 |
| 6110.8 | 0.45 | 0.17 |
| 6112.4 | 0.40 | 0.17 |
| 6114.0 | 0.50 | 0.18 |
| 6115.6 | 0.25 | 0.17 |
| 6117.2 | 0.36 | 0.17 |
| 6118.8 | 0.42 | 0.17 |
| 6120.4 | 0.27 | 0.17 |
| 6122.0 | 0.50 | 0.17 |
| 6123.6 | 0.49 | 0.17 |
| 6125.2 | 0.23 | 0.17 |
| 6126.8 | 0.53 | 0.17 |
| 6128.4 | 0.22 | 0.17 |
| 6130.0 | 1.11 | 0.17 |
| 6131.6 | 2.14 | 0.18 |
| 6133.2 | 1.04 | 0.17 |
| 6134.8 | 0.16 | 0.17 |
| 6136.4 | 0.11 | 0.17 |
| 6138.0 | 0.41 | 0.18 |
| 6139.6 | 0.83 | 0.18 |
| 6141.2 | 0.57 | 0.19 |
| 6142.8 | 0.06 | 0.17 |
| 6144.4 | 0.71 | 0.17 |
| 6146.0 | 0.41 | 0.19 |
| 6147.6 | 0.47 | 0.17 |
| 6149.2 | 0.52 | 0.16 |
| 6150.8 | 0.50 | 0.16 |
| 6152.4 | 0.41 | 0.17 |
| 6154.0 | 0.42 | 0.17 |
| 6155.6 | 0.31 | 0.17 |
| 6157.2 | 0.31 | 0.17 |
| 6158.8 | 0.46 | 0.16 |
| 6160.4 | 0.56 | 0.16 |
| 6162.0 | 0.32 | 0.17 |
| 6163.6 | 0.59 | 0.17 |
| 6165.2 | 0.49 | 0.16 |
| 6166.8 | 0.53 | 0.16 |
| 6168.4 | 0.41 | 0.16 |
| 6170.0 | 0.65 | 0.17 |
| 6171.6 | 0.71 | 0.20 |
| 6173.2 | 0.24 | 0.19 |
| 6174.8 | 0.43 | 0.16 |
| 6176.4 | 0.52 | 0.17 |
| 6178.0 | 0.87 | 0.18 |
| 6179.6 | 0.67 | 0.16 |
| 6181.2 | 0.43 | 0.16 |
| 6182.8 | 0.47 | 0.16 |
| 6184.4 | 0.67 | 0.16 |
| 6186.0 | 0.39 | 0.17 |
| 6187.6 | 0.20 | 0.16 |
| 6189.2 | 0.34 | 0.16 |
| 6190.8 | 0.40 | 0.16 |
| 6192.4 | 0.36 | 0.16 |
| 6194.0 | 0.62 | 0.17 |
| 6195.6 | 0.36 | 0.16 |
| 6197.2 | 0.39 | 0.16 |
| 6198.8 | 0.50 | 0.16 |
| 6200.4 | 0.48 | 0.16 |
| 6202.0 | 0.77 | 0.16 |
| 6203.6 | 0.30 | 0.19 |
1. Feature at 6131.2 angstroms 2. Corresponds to H-beta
